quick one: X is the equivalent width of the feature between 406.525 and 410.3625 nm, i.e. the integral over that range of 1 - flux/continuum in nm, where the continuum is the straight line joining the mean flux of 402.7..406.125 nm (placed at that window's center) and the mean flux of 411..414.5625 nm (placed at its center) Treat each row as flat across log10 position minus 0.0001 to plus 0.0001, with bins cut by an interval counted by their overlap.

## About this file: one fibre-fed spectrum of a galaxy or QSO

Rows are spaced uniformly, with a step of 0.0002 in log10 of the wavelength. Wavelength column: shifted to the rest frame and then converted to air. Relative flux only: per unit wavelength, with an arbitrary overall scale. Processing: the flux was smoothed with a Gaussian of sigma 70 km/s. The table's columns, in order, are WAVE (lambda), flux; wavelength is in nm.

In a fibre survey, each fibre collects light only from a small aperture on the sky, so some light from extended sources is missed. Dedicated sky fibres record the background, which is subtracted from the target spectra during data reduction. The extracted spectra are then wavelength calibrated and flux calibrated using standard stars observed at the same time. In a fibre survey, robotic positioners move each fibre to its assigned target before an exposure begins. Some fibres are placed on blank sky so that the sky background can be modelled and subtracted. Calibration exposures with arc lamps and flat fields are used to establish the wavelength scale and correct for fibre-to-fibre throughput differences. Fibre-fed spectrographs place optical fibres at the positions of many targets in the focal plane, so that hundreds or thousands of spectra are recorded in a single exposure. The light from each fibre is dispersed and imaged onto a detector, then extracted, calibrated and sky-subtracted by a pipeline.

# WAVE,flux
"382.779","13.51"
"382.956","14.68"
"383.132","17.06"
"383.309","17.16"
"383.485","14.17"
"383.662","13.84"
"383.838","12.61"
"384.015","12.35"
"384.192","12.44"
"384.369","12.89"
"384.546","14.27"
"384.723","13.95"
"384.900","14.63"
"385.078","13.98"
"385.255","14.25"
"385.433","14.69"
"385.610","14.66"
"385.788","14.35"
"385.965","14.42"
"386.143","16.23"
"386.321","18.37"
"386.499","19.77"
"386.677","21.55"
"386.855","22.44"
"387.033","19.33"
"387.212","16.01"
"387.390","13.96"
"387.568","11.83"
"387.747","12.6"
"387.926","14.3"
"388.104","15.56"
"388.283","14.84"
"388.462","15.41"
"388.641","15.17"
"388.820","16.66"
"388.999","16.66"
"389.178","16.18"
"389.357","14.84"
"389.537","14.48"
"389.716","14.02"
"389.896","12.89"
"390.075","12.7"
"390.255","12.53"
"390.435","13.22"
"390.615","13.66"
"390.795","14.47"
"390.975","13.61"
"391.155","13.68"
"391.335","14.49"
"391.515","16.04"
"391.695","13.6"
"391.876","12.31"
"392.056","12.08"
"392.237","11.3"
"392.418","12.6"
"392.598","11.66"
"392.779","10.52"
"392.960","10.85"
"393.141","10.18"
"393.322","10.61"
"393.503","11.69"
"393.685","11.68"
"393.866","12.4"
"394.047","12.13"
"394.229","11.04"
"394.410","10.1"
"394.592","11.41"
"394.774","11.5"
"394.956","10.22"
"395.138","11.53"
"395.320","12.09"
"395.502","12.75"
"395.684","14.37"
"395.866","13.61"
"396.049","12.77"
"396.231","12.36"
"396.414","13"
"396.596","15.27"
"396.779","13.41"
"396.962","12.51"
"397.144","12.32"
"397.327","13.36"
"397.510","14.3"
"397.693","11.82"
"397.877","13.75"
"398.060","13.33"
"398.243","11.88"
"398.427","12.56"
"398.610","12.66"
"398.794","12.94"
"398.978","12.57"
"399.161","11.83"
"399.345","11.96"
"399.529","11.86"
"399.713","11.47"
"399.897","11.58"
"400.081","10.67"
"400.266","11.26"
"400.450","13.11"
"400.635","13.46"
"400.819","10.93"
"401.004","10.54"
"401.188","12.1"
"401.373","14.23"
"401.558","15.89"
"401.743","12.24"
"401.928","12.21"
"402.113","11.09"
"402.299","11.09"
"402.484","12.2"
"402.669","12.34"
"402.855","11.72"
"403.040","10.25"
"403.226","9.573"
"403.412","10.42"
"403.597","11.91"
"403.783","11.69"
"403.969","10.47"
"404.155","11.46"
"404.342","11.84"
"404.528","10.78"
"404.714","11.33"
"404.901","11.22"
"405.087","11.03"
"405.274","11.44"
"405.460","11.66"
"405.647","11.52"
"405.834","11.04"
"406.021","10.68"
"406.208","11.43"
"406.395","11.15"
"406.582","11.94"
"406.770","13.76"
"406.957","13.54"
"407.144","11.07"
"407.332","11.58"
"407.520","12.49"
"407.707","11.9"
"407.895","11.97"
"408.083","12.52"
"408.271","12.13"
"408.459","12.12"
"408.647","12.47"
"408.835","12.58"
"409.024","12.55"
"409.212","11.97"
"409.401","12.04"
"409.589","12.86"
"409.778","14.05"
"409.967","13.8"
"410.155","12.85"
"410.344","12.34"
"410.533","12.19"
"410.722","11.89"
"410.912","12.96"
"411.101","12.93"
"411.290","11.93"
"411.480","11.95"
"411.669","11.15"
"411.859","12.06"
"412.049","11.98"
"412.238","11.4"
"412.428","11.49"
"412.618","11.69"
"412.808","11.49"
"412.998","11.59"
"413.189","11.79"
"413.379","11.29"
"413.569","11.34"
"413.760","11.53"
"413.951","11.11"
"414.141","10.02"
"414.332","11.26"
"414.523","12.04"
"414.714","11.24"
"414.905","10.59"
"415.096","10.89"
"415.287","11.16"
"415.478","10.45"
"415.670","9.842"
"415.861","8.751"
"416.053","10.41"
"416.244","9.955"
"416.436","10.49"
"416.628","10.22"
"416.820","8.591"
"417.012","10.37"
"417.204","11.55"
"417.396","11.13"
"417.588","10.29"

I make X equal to -0.39 nm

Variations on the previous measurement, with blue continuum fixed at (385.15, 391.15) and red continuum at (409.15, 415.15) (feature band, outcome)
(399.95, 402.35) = 0.216 nm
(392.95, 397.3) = 0.659 nm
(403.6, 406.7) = 0.370 nm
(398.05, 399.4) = 0.133 nm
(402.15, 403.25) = 0.160 nm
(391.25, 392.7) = 0.174 nm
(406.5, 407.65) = 0.019 nm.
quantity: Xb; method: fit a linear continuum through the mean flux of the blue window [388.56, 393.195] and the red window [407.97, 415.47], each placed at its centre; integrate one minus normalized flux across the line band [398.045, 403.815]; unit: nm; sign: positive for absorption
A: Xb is 0.346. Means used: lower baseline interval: 13.5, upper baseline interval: 11.9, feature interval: 12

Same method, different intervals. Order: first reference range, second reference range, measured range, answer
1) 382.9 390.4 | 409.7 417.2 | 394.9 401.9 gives 0.445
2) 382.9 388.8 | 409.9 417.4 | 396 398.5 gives 0.109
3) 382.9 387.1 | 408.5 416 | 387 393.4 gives 0.504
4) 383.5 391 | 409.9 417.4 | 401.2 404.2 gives 0.232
